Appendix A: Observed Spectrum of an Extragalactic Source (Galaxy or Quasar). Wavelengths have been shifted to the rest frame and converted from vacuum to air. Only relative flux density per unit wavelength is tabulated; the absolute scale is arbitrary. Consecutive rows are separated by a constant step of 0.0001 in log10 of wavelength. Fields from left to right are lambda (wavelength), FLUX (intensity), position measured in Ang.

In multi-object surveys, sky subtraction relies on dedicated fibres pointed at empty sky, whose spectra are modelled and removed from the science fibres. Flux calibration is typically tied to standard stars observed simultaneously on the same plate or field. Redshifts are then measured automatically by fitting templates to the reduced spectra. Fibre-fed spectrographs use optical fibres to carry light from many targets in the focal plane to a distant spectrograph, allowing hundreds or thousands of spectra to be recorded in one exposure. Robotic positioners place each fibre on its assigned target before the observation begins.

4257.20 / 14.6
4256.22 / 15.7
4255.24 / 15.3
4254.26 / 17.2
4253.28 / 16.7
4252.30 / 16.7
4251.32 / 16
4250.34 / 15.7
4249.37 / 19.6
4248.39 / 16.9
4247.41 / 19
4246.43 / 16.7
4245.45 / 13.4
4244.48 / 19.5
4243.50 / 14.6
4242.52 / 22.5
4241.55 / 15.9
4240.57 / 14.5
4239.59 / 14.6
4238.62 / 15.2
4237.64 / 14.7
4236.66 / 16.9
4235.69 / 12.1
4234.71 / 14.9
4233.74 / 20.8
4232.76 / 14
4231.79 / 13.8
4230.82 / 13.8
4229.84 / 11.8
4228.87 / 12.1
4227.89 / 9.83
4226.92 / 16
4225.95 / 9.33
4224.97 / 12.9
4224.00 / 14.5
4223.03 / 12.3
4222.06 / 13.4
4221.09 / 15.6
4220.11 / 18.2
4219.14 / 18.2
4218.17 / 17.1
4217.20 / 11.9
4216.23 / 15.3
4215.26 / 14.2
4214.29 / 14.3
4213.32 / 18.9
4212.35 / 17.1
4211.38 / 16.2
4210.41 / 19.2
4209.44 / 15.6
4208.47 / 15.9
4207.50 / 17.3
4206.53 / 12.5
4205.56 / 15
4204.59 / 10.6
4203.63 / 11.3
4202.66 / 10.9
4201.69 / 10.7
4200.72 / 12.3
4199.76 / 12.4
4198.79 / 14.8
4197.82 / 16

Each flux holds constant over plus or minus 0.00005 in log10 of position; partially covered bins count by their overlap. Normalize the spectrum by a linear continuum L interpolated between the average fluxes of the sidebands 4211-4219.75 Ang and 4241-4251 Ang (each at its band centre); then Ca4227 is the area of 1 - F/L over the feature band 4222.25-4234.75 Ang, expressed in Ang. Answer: 2.32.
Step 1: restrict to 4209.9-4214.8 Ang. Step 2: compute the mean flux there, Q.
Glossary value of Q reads 17.1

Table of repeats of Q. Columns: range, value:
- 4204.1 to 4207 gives 12.7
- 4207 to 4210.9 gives 17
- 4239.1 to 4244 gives 16.4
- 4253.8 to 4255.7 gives 16.2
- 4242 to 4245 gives 18.8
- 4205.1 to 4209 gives 15.2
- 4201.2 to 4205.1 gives 10.9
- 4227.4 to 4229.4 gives 11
